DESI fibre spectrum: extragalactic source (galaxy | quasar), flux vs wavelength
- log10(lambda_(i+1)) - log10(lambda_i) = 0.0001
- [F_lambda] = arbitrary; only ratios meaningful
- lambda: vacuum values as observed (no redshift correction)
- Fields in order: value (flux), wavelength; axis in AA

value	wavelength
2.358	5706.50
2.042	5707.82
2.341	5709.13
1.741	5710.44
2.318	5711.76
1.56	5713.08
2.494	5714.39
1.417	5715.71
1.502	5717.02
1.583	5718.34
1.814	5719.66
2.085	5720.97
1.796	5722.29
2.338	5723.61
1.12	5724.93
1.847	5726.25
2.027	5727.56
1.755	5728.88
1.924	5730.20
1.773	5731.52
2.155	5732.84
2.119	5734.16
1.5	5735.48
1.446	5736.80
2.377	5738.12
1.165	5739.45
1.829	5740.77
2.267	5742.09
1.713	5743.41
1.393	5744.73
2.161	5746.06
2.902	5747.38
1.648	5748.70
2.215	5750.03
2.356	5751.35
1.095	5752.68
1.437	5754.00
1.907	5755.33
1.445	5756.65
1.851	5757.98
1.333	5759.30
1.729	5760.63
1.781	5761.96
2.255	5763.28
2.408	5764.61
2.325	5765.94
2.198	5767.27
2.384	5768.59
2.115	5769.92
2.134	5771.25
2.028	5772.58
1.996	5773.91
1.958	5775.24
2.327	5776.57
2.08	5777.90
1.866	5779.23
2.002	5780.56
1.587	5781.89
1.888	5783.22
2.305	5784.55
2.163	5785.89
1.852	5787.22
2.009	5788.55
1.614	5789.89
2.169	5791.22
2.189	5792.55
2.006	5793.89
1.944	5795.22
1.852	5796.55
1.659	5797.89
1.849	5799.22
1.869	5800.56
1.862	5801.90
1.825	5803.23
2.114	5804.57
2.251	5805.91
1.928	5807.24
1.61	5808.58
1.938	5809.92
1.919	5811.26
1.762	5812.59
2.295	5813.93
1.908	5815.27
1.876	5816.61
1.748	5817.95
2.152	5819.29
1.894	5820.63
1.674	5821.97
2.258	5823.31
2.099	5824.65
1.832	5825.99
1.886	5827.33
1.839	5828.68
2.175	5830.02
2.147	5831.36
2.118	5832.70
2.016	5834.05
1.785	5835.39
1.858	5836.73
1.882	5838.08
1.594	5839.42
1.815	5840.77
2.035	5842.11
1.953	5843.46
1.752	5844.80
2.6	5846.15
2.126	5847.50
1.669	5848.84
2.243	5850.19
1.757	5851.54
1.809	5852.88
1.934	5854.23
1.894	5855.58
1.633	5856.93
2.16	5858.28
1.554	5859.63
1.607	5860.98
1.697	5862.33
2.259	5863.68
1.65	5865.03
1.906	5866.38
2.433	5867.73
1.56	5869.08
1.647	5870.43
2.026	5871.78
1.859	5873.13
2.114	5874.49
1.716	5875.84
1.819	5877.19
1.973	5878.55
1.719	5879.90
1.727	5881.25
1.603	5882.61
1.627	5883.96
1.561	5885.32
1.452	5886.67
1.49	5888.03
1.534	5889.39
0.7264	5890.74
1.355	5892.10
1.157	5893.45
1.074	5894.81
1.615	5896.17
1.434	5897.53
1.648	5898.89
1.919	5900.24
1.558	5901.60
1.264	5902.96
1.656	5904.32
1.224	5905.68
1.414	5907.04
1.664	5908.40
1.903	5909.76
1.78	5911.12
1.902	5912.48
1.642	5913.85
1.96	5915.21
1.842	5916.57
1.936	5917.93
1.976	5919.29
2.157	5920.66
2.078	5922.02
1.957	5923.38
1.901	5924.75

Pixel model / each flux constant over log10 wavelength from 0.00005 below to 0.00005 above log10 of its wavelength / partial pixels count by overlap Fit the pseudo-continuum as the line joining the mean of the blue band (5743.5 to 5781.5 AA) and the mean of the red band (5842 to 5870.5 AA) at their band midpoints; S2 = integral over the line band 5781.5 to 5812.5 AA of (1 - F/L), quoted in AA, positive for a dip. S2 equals 0.3 AA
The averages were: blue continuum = 1.97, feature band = 1.93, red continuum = 1.91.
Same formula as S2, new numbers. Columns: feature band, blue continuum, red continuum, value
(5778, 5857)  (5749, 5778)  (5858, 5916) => -4.75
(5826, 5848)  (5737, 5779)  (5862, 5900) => -2.54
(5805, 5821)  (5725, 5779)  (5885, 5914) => -1.80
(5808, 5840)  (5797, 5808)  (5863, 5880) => -0.30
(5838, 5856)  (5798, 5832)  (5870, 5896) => -1.62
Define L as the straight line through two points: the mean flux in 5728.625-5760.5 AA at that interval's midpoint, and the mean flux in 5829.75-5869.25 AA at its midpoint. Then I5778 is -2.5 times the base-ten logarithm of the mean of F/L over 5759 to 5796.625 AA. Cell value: -0.096 mag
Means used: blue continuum 1.82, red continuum 1.92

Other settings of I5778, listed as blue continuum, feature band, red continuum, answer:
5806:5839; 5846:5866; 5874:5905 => -0.083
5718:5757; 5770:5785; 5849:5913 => -0.122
